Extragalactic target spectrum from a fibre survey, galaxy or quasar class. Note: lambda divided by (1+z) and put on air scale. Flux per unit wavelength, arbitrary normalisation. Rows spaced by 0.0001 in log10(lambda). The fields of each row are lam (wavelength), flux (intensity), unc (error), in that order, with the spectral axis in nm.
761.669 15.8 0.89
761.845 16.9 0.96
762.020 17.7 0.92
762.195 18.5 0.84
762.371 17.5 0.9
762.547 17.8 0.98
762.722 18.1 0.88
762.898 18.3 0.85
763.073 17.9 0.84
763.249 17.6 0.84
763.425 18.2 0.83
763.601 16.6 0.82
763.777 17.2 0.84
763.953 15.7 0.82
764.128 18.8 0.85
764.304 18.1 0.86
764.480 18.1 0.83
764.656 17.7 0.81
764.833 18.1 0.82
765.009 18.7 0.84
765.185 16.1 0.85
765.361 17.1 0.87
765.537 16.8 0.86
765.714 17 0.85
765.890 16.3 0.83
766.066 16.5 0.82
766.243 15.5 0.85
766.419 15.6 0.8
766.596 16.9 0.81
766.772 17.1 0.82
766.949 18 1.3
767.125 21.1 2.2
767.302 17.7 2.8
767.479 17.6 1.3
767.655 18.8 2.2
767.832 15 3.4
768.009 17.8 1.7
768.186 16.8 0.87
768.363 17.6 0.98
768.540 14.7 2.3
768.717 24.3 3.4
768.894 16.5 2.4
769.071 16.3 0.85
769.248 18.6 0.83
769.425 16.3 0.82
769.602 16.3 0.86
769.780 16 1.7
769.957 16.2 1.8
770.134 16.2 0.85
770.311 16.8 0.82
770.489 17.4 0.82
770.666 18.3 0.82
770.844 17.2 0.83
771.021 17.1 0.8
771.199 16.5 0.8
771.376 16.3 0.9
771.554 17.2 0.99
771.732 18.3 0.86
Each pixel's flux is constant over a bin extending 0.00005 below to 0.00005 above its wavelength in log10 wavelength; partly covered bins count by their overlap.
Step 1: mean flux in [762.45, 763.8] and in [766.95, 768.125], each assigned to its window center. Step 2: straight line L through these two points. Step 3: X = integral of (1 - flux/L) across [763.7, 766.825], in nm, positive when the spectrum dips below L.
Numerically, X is 0.14 nm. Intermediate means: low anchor 17.7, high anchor 18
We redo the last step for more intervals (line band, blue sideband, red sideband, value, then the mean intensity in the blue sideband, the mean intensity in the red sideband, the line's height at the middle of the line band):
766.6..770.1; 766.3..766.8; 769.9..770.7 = -0.172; 16.4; 16.9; 16.7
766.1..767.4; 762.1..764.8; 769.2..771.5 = -0.005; 17.7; 16.8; 17.3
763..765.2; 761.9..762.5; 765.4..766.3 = -0.067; 17.8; 16.5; 17.1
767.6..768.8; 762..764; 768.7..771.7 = -0.038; 17.6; 17.1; 17.3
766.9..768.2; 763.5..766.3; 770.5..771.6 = -0.058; 17.2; 17.1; 17.1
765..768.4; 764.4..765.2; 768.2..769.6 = 0.114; 17.9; 17.6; 17.8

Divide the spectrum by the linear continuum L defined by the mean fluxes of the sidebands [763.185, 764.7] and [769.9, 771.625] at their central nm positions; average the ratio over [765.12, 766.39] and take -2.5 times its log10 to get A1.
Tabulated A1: 0.06 mag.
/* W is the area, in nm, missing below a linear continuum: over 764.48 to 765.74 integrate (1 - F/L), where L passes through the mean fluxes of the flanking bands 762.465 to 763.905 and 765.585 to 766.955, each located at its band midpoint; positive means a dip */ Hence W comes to -0.035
